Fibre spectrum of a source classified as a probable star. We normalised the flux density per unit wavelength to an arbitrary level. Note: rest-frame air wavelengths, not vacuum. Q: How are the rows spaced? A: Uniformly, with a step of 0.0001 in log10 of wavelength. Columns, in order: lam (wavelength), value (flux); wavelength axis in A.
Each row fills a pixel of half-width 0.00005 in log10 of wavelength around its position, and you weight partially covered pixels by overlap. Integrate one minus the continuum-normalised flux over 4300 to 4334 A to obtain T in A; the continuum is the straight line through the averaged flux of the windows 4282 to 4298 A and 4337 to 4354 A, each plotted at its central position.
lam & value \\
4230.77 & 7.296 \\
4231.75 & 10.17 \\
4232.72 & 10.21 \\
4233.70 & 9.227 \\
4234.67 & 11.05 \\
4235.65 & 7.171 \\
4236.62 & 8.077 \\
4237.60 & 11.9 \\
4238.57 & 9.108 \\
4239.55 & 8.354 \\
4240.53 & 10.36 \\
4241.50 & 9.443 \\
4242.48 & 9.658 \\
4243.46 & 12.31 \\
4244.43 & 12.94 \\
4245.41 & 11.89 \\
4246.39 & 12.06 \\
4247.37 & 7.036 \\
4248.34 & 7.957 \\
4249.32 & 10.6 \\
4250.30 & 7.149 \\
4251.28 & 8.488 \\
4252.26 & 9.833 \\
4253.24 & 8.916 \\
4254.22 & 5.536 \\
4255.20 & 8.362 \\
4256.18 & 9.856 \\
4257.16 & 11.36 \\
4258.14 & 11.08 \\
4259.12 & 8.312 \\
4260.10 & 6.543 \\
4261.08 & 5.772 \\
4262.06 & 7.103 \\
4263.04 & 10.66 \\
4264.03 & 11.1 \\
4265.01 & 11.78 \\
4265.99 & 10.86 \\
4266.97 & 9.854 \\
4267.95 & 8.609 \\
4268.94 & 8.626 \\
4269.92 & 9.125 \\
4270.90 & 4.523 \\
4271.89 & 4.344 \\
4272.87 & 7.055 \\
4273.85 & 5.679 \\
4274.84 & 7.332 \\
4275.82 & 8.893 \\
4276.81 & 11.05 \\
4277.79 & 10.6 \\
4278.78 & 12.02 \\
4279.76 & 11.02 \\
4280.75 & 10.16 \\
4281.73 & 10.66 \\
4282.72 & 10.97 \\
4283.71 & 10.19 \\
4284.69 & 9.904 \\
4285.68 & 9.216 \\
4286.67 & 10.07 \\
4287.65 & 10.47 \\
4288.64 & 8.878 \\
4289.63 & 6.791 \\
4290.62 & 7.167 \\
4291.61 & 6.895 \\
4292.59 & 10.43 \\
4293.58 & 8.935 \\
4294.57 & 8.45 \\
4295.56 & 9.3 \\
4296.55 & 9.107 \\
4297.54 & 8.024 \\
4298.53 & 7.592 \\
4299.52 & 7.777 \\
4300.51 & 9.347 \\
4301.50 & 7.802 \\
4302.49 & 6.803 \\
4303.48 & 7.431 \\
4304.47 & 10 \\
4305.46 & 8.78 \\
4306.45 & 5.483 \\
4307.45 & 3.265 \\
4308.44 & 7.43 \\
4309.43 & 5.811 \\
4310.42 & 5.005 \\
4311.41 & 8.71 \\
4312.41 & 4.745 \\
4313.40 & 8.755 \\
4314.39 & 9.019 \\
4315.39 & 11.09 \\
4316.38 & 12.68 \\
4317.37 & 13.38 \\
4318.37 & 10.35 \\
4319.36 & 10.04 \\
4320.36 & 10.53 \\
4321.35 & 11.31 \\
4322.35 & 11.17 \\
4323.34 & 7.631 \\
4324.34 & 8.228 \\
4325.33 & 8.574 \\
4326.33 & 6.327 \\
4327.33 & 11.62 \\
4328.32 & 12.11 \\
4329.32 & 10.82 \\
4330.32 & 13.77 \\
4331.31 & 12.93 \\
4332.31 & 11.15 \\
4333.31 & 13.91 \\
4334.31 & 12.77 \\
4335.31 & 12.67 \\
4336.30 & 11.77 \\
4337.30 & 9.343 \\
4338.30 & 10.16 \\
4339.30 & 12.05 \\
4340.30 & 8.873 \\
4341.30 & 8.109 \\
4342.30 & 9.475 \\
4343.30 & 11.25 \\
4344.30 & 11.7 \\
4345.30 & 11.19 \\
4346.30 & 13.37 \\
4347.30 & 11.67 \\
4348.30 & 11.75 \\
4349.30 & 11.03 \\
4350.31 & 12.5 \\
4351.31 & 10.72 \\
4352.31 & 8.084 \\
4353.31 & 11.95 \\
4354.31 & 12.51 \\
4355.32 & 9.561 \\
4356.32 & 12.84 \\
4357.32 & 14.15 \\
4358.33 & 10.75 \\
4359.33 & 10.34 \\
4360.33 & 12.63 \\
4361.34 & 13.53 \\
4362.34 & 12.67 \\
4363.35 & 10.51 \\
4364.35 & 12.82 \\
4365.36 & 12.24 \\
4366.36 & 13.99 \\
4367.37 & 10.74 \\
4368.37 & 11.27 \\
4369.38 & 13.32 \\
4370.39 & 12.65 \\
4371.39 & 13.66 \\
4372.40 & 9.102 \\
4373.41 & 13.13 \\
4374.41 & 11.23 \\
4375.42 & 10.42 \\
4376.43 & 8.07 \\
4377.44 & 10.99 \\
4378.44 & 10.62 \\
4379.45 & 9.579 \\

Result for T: 2.2 A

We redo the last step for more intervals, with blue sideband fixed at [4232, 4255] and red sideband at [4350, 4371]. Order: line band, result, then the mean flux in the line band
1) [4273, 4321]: 8.02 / 8.83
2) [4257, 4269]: 0.72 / 9.33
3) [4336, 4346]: 0.94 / 10.4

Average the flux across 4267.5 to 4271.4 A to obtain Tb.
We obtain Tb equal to 7.7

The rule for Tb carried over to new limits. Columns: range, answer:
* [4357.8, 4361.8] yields 11.8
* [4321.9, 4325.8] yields 8.89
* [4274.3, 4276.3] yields 8.05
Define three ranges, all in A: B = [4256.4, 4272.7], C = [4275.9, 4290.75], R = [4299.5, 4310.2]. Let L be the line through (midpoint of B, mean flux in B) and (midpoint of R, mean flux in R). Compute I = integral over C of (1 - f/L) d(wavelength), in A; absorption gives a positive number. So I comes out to -3.6 A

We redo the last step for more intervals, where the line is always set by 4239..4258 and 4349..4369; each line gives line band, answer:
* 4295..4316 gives 5.9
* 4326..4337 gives -0.6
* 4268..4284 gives 2.0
